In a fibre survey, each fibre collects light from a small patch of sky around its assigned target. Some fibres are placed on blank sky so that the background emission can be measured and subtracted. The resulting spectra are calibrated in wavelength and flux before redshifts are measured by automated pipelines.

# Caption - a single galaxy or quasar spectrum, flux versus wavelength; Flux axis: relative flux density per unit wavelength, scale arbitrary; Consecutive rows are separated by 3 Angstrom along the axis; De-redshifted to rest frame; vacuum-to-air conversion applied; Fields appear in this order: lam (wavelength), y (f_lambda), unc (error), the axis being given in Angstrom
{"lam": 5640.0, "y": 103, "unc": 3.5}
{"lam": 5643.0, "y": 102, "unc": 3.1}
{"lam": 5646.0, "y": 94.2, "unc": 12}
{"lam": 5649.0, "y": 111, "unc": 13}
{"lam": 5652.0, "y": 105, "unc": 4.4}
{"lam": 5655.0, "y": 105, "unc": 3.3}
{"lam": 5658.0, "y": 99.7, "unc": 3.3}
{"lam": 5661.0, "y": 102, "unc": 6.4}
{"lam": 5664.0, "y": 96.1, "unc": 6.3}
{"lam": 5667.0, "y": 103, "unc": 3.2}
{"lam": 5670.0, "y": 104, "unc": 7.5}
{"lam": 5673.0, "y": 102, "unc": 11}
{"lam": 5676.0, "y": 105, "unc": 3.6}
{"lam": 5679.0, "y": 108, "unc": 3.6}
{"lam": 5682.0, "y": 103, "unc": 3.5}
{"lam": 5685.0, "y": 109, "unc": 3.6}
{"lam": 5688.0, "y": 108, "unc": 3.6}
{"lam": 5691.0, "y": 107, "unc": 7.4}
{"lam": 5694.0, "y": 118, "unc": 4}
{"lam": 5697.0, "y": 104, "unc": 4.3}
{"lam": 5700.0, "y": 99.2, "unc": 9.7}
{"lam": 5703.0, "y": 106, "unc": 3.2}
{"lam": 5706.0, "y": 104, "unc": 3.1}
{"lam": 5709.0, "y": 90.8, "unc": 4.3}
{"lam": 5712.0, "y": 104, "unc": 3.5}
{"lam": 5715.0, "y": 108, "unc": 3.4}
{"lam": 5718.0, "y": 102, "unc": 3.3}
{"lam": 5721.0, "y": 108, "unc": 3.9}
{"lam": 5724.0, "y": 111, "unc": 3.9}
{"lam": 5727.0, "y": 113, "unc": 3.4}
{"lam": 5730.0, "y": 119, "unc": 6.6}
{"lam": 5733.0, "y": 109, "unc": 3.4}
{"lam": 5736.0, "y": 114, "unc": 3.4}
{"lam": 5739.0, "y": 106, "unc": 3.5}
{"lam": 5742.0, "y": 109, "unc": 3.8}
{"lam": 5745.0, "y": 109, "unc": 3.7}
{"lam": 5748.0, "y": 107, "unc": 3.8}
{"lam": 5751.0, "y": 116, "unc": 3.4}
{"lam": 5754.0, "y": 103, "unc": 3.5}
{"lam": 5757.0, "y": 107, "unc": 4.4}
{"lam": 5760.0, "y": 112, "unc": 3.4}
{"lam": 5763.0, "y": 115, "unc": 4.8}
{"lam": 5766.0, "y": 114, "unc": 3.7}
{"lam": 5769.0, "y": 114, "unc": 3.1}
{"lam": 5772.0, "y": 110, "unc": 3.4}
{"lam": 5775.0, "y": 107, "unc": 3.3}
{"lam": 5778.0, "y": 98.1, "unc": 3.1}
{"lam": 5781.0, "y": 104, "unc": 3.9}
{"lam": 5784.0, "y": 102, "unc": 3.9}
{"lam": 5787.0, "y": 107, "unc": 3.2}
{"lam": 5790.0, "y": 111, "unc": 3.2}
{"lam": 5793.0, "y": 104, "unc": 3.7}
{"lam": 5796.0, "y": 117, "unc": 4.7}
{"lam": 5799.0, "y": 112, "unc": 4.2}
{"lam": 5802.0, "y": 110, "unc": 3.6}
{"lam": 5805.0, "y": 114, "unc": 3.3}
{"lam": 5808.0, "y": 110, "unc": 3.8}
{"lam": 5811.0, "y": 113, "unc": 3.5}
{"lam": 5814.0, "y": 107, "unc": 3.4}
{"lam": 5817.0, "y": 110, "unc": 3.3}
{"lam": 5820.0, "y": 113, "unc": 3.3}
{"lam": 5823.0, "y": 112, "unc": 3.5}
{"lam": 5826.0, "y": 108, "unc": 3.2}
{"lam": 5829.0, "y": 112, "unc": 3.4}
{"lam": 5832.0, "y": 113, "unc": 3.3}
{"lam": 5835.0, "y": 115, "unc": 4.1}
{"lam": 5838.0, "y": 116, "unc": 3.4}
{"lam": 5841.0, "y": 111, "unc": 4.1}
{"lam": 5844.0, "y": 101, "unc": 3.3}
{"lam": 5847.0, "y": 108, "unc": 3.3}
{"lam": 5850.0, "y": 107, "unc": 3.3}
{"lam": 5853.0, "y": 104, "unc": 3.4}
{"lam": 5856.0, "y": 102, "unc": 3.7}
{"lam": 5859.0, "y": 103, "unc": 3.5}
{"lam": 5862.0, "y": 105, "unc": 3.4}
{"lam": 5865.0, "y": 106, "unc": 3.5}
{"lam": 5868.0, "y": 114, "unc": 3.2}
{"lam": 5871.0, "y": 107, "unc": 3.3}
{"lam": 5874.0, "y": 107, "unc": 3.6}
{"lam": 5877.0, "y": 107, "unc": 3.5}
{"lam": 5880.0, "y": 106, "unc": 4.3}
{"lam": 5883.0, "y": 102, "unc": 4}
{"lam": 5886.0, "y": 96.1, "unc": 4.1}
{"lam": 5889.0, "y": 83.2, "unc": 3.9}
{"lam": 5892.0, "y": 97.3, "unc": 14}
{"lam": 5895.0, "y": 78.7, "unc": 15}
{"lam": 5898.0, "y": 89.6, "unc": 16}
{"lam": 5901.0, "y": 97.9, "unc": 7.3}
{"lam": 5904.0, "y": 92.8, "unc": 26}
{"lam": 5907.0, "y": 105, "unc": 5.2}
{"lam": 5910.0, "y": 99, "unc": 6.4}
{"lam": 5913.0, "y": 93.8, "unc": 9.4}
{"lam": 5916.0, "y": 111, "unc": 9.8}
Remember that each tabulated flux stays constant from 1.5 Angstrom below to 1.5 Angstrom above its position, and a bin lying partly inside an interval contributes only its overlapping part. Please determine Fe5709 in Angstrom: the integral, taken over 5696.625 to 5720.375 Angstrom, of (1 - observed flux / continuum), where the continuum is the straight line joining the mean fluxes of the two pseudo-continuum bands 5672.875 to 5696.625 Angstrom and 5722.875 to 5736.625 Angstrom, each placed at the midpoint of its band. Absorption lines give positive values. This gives 1.8 Angstrom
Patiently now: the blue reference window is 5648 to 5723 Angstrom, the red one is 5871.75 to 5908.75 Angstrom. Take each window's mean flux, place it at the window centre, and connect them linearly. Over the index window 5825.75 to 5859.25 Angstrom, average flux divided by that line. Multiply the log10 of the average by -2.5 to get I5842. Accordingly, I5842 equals -0.10 mag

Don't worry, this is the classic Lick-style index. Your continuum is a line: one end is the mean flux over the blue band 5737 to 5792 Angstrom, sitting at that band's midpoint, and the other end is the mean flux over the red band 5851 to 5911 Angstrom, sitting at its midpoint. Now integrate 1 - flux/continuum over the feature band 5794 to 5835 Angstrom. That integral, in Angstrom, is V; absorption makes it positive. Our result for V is -2.6 Angstrom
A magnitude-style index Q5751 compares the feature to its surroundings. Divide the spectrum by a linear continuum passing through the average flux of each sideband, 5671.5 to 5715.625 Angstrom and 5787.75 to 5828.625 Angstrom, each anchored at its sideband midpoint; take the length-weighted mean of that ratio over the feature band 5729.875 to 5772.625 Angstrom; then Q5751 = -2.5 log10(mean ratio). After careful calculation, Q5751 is -0.03 mag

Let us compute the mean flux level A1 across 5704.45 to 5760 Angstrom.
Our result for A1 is 108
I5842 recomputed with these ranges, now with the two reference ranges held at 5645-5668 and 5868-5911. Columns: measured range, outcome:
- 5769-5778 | -0.08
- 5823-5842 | -0.14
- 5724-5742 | -0.11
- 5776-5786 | -0.02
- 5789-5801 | -0.11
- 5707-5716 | 0.01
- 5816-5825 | -0.12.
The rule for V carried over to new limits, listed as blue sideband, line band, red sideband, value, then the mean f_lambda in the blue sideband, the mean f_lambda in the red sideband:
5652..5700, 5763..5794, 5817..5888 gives -0.4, 105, 107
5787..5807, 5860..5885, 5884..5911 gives -2.2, 111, 93.3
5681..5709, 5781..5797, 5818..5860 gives 0.0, 106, 109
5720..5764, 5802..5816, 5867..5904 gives -0.8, 111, 98.4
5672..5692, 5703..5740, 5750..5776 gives 0.4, 106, 111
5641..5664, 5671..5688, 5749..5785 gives -0.3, 102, 109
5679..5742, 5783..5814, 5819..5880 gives -0.6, 107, 108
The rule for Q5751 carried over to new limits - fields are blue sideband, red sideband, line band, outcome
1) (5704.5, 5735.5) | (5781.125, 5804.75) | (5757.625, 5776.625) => -0.03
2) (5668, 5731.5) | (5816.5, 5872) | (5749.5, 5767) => -0.04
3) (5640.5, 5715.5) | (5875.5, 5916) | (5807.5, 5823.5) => -0.12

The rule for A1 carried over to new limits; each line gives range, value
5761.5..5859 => 109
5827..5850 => 111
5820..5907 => 104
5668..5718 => 105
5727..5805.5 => 110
